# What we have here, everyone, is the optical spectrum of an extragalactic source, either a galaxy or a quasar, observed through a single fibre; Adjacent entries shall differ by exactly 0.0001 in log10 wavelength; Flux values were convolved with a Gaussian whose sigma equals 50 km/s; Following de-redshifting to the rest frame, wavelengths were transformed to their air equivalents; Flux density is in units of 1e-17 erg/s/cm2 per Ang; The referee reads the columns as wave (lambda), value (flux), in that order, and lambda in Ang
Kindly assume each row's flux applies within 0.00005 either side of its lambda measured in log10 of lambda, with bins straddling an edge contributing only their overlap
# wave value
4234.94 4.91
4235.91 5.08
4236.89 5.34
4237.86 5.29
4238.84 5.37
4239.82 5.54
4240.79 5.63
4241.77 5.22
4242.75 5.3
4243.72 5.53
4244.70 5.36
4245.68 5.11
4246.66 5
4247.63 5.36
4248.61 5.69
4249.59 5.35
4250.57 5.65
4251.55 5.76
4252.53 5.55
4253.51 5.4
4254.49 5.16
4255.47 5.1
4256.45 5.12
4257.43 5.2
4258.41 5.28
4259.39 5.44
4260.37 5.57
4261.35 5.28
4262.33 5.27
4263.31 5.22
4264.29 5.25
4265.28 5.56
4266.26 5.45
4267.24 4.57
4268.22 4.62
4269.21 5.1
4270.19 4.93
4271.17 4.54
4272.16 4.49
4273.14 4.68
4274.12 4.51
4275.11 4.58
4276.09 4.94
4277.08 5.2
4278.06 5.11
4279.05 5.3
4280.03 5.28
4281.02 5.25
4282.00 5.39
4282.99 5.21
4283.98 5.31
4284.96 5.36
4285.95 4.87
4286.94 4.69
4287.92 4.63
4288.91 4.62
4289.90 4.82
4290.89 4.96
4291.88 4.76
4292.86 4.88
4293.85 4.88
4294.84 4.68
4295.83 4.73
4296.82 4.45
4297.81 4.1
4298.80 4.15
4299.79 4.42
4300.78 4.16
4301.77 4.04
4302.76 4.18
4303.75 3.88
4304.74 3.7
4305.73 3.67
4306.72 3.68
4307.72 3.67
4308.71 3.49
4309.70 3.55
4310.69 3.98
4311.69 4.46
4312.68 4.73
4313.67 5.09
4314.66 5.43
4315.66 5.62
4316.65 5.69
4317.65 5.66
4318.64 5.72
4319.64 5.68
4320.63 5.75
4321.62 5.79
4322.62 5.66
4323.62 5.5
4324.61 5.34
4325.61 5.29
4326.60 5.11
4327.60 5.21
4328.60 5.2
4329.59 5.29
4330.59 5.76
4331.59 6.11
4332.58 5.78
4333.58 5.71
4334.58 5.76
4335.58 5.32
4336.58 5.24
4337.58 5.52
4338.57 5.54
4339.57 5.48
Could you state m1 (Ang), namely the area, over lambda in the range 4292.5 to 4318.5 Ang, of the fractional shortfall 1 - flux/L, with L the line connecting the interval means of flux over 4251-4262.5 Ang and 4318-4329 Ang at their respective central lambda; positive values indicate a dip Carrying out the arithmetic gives 4.8 Ang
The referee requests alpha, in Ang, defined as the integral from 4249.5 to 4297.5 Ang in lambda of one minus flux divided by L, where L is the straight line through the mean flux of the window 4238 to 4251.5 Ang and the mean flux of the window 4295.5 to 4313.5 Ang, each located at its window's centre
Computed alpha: -3.0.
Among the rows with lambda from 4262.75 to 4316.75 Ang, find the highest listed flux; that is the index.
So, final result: 5.69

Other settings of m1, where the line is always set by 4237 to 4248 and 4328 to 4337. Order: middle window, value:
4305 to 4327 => 2.43 Ang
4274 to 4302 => 3.30 Ang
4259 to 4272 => 0.67 Ang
